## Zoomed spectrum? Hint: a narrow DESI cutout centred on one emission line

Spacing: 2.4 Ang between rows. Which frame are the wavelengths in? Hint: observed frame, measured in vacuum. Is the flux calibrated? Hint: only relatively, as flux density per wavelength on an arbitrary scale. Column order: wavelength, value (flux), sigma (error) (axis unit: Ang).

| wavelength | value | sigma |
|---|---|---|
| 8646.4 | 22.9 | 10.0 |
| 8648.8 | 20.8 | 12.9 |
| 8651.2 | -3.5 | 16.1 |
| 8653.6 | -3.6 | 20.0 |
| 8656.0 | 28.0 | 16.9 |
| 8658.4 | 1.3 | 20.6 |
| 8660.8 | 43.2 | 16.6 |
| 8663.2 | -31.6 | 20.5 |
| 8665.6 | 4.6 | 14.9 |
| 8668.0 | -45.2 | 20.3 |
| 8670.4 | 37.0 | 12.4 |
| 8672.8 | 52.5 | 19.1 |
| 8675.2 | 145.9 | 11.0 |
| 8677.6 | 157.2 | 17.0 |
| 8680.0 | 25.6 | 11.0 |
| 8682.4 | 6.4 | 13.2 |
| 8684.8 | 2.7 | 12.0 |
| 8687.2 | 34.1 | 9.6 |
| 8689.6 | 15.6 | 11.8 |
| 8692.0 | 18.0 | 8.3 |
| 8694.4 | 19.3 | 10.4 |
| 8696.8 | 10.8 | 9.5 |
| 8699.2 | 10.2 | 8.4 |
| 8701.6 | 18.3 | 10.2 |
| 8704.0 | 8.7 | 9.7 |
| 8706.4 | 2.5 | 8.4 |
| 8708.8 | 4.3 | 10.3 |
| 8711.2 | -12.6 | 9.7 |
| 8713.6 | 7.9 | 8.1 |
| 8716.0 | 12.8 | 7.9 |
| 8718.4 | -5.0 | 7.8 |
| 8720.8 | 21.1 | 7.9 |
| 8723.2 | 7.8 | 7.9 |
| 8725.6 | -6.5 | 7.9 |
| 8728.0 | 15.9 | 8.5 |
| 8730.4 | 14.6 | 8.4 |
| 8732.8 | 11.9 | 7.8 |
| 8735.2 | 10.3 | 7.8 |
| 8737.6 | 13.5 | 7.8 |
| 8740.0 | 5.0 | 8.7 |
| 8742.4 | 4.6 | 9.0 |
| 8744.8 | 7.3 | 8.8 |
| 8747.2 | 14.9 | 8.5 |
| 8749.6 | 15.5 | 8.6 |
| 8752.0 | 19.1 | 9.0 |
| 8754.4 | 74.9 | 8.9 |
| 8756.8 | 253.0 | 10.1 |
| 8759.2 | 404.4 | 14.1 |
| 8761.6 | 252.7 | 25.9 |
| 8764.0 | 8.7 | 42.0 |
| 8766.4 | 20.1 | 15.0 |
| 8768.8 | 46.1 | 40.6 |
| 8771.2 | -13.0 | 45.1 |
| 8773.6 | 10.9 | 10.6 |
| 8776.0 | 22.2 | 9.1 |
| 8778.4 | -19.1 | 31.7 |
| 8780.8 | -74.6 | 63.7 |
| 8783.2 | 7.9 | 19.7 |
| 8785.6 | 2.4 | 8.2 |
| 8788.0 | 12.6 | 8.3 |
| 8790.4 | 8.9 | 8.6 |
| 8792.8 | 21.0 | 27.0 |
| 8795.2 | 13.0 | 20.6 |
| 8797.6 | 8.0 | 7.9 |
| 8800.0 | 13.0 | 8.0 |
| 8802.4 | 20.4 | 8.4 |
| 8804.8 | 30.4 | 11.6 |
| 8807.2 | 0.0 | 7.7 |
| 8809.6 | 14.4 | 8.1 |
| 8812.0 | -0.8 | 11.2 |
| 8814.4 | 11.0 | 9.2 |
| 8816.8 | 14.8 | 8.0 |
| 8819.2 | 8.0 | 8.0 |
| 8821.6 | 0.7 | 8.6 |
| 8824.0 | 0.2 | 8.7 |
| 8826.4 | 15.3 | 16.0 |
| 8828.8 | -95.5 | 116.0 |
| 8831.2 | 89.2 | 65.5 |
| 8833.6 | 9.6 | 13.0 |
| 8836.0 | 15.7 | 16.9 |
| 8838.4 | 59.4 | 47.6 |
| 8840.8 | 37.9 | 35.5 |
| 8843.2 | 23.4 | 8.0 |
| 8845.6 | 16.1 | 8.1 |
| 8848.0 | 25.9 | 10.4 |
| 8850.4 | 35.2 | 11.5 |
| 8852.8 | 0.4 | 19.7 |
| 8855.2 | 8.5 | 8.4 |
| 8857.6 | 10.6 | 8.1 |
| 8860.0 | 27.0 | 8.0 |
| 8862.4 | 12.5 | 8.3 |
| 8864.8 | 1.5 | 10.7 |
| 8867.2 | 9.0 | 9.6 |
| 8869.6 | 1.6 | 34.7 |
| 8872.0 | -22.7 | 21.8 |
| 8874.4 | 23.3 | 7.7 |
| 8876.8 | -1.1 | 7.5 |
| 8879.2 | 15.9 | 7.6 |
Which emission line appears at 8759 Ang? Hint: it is [O III] 5007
